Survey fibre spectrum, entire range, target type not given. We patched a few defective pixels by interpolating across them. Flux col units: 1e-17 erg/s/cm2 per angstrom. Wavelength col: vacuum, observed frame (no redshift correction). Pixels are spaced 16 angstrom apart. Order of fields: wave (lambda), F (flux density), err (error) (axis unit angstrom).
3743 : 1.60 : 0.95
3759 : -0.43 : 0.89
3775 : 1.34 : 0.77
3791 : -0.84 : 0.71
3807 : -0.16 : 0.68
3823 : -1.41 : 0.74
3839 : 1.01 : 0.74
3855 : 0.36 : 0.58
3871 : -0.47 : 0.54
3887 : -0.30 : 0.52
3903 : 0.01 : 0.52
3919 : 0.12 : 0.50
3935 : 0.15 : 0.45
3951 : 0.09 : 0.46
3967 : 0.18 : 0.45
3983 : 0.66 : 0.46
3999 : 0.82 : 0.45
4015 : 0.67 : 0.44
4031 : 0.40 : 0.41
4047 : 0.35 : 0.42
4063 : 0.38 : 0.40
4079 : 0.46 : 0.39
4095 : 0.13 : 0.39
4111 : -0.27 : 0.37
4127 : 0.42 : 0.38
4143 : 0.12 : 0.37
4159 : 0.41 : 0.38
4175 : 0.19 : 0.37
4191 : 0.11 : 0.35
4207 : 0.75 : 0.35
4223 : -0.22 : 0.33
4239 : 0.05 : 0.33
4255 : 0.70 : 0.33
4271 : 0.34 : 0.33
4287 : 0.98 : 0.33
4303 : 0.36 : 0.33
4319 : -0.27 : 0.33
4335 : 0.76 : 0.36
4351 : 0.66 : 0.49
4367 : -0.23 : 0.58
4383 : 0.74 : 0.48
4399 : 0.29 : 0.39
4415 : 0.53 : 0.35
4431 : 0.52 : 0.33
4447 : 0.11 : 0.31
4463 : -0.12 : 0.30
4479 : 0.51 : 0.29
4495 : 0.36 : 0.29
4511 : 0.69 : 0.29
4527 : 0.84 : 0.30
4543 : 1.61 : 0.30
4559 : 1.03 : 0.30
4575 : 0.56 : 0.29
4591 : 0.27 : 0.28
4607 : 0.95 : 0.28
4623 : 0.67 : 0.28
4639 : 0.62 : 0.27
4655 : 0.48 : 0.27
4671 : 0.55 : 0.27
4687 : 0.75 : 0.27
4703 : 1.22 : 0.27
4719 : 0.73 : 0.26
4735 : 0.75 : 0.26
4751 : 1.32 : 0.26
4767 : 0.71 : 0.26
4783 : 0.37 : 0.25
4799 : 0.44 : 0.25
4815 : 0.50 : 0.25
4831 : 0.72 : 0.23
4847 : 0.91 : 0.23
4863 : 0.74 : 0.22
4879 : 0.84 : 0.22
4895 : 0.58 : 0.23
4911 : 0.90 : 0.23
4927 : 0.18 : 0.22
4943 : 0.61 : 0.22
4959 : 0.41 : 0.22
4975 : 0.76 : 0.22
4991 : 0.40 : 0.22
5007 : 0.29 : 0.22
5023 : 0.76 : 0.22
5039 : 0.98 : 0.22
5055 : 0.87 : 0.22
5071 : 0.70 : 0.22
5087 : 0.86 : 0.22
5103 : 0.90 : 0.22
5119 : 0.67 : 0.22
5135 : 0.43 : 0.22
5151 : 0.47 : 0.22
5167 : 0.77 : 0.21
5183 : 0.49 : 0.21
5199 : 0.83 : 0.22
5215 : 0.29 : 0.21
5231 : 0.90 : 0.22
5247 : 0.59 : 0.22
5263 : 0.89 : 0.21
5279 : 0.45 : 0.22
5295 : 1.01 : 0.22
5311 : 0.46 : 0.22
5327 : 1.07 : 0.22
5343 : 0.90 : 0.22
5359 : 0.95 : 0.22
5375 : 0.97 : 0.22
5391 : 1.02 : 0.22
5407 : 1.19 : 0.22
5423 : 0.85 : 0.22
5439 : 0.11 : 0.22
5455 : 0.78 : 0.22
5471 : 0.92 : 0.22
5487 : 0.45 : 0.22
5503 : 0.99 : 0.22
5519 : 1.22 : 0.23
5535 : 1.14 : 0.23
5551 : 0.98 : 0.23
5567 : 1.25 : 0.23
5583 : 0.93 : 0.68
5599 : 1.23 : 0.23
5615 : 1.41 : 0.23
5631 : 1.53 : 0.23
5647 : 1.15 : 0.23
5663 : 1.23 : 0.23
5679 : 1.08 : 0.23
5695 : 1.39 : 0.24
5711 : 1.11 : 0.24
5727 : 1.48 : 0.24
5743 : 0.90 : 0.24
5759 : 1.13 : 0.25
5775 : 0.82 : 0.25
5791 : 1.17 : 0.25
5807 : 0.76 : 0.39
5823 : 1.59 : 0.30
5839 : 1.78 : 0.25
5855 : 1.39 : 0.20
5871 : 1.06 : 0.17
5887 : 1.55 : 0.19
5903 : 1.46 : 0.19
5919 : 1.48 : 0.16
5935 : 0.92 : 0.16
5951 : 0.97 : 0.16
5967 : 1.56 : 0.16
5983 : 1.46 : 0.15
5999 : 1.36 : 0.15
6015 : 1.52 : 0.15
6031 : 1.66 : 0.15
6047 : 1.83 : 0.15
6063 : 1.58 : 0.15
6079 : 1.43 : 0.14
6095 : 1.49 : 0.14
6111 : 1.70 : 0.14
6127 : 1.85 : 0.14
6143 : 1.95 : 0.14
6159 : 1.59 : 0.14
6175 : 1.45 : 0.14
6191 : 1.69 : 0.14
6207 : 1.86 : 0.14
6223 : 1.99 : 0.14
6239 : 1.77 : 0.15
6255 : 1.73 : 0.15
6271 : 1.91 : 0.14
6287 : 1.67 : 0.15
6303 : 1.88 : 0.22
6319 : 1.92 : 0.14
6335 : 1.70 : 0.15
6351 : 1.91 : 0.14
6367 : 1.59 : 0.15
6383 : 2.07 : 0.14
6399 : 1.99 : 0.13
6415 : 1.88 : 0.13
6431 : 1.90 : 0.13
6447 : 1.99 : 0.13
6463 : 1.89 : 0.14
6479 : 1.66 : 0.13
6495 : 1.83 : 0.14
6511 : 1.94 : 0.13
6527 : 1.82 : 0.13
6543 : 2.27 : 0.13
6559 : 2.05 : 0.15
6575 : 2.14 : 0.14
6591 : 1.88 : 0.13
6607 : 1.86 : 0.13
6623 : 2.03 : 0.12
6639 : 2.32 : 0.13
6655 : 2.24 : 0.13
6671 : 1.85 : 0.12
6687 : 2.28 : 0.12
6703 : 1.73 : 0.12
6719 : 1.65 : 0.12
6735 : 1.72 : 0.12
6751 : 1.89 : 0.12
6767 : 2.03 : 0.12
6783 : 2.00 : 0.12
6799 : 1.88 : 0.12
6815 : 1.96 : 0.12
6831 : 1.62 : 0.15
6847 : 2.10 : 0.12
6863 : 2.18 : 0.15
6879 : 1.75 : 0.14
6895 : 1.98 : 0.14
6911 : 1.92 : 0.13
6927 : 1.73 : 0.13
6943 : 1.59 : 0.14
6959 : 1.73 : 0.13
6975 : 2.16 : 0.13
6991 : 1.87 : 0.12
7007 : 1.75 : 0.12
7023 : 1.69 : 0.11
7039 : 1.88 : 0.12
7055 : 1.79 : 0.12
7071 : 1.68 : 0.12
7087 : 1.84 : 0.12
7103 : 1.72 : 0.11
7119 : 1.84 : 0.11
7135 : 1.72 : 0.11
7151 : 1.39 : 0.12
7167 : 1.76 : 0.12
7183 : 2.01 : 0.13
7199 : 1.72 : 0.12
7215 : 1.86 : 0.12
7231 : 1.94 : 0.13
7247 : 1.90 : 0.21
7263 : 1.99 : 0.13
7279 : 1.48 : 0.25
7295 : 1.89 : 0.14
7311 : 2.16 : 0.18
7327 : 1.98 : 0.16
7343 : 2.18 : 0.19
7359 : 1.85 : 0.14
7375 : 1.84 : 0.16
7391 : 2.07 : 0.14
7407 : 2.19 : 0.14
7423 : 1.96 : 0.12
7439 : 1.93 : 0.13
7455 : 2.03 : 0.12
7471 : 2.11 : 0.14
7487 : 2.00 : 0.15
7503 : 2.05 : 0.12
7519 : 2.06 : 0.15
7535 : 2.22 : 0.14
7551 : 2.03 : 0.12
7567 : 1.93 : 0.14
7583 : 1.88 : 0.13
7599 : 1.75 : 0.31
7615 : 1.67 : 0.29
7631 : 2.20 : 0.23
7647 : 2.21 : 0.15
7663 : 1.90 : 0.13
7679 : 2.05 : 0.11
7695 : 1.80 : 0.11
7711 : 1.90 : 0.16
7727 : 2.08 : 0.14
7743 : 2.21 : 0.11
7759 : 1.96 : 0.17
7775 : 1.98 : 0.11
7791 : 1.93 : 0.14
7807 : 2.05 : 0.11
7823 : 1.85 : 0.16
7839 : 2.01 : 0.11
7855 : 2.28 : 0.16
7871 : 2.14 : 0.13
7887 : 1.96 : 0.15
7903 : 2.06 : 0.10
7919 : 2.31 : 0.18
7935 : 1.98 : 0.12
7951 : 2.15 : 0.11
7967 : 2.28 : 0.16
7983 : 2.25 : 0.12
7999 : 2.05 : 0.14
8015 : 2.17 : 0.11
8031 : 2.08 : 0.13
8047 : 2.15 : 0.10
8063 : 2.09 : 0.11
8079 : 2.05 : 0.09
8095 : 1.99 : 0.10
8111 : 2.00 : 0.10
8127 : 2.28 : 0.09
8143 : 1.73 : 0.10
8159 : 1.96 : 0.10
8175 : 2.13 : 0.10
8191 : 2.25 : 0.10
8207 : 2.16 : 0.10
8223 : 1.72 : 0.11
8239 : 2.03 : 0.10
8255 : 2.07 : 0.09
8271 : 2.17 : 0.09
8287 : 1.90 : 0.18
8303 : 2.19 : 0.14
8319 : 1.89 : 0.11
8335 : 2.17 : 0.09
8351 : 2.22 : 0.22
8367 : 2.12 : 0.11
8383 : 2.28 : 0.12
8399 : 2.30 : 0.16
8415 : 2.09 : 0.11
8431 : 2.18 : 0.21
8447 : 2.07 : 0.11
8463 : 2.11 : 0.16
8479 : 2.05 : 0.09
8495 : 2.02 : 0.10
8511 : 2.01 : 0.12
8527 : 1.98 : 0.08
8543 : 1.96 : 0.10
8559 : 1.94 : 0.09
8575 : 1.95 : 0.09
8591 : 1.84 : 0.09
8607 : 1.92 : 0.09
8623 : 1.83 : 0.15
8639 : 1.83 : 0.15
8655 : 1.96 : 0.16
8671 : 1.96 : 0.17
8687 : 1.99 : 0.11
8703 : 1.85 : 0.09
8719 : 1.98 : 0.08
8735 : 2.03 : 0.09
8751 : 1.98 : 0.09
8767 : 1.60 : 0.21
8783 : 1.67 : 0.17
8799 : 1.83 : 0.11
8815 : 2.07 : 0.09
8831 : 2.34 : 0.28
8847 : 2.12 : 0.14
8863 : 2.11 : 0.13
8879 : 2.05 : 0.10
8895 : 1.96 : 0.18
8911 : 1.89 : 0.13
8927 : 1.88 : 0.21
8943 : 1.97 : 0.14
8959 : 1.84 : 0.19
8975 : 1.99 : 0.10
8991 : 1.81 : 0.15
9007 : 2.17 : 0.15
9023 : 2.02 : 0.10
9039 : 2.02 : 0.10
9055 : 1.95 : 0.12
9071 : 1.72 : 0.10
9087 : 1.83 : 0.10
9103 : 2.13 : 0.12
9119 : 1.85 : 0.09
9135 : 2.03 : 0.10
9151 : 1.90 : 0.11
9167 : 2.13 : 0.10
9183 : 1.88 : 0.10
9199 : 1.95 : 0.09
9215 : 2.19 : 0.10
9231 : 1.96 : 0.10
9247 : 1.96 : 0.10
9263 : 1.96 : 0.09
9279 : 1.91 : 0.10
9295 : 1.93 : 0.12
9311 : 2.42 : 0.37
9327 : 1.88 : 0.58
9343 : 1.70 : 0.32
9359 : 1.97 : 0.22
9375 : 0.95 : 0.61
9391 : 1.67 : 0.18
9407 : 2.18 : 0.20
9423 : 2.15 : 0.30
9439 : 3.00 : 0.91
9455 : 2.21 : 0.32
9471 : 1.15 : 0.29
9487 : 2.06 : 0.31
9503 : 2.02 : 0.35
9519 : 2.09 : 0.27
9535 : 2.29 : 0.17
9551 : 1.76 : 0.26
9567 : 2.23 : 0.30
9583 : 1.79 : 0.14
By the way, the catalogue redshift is 0.38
